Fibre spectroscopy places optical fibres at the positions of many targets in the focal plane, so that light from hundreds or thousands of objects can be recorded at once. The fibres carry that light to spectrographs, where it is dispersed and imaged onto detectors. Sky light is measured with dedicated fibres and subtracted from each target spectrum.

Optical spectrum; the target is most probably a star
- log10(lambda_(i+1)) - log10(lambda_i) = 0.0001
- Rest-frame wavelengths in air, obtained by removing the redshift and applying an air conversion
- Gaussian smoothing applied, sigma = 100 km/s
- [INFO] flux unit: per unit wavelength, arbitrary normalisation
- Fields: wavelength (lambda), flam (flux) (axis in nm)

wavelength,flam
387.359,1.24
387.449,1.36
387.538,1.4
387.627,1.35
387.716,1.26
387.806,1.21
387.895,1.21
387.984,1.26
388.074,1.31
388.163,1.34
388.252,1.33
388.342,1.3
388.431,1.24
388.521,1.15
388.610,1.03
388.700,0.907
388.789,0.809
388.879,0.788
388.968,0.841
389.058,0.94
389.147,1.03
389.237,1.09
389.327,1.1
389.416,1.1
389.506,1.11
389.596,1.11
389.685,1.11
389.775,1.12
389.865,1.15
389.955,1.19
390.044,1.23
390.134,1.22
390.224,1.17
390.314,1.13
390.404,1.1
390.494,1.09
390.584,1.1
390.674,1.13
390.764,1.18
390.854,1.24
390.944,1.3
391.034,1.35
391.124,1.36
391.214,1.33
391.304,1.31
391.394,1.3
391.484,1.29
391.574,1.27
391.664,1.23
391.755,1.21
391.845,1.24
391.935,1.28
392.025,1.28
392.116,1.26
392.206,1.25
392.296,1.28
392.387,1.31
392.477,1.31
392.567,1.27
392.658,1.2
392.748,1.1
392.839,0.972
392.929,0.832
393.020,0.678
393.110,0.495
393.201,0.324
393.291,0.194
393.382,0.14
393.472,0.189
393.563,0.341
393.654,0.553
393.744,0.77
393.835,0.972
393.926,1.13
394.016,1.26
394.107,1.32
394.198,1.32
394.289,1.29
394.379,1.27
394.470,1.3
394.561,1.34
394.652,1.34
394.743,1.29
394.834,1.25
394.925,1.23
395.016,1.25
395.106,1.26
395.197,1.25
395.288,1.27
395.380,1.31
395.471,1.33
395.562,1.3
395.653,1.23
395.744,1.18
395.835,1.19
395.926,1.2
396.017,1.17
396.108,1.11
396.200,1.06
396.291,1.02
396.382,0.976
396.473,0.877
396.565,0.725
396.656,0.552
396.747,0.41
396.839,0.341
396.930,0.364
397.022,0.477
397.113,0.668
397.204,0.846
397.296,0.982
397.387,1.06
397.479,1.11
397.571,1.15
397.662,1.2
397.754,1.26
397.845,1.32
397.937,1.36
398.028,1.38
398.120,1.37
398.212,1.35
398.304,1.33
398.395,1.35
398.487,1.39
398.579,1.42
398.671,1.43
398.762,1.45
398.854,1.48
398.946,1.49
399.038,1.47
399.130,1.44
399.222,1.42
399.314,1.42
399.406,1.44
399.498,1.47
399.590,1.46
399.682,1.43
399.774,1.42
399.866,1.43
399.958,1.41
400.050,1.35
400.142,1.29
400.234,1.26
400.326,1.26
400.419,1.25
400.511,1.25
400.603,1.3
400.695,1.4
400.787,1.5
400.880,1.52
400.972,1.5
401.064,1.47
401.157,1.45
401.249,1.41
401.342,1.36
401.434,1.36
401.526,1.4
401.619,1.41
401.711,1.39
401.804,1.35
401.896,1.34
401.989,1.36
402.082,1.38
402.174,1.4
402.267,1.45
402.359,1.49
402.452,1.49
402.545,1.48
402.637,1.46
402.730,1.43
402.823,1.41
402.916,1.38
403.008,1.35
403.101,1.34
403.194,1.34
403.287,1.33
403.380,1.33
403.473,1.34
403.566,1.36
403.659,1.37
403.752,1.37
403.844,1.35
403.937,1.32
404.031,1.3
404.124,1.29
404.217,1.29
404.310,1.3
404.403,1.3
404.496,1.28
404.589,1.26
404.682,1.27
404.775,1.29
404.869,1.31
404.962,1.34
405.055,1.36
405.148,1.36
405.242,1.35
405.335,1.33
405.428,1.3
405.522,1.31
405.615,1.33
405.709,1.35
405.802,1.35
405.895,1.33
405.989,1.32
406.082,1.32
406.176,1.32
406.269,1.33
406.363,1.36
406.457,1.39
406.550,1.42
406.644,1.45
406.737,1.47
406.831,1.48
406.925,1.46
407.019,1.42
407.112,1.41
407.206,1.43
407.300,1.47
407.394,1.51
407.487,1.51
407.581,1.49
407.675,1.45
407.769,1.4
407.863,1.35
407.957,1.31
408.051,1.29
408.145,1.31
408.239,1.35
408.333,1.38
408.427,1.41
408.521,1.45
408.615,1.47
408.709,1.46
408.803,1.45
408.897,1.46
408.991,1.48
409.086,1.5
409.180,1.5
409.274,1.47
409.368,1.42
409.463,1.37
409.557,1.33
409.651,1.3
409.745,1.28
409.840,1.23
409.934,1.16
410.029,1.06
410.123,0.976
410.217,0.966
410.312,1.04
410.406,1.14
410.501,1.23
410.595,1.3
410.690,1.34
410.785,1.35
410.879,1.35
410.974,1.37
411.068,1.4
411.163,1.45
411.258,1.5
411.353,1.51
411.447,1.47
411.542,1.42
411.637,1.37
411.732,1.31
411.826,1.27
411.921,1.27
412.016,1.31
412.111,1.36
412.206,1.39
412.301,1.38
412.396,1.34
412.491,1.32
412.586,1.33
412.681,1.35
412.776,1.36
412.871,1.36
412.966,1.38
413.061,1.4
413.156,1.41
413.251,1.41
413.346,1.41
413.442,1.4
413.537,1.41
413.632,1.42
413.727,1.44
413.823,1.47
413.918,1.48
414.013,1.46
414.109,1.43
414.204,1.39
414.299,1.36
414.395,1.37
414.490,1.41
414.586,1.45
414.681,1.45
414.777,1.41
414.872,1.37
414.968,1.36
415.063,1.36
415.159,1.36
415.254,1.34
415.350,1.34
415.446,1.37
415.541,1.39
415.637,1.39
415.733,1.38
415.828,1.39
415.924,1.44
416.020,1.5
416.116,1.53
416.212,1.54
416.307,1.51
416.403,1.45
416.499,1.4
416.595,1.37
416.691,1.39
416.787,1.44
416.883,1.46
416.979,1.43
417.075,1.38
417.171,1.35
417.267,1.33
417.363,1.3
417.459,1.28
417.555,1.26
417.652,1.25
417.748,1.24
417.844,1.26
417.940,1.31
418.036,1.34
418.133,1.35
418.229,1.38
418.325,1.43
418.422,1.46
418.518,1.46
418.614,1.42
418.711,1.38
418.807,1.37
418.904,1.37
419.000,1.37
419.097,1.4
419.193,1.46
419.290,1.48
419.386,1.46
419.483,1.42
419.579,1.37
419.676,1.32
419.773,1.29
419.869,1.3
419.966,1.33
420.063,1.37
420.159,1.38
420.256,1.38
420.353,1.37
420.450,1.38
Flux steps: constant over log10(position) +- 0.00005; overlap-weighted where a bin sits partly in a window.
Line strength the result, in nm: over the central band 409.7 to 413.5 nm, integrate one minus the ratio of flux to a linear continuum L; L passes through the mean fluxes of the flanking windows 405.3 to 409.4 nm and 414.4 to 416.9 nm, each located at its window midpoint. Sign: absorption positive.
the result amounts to 0.25 nm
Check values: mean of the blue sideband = 1.4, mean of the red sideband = 1.41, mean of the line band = 1.32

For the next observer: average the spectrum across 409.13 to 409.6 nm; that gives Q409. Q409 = 1.42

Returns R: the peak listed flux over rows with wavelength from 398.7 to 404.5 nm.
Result 1.52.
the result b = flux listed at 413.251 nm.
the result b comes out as 1.41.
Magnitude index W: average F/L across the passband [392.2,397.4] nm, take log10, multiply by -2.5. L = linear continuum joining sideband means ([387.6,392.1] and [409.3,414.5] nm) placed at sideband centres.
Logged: 0.23 mag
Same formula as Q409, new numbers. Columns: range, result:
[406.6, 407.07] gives 1.46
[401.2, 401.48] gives 1.38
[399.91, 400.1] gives 1.38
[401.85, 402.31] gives 1.38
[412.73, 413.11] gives 1.38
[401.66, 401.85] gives 1.37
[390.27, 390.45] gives 1.11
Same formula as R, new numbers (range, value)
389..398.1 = 1.38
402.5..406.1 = 1.48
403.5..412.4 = 1.51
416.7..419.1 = 1.46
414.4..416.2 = 1.53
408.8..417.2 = 1.54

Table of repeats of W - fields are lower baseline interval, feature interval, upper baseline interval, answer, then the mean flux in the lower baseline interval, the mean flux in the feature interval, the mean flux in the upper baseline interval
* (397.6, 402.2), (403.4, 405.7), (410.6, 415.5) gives 0.05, 1.39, 1.32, 1.39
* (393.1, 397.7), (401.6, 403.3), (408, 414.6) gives -0.22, 0.968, 1.4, 1.36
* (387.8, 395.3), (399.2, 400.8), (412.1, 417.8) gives -0.14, 1.1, 1.37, 1.39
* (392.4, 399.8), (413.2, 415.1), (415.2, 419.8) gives -0.06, 1.1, 1.41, 1.39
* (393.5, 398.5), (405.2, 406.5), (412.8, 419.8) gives -0.08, 1.08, 1.33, 1.39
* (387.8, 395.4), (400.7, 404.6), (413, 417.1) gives -0.11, 1.11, 1.38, 1.42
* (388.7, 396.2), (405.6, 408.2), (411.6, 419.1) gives -0.09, 1.1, 1.39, 1.38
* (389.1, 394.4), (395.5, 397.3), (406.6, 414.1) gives 0.28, 1.07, 0.886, 1.37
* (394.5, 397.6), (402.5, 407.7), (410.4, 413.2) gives -0.12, 1.03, 1.37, 1.36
